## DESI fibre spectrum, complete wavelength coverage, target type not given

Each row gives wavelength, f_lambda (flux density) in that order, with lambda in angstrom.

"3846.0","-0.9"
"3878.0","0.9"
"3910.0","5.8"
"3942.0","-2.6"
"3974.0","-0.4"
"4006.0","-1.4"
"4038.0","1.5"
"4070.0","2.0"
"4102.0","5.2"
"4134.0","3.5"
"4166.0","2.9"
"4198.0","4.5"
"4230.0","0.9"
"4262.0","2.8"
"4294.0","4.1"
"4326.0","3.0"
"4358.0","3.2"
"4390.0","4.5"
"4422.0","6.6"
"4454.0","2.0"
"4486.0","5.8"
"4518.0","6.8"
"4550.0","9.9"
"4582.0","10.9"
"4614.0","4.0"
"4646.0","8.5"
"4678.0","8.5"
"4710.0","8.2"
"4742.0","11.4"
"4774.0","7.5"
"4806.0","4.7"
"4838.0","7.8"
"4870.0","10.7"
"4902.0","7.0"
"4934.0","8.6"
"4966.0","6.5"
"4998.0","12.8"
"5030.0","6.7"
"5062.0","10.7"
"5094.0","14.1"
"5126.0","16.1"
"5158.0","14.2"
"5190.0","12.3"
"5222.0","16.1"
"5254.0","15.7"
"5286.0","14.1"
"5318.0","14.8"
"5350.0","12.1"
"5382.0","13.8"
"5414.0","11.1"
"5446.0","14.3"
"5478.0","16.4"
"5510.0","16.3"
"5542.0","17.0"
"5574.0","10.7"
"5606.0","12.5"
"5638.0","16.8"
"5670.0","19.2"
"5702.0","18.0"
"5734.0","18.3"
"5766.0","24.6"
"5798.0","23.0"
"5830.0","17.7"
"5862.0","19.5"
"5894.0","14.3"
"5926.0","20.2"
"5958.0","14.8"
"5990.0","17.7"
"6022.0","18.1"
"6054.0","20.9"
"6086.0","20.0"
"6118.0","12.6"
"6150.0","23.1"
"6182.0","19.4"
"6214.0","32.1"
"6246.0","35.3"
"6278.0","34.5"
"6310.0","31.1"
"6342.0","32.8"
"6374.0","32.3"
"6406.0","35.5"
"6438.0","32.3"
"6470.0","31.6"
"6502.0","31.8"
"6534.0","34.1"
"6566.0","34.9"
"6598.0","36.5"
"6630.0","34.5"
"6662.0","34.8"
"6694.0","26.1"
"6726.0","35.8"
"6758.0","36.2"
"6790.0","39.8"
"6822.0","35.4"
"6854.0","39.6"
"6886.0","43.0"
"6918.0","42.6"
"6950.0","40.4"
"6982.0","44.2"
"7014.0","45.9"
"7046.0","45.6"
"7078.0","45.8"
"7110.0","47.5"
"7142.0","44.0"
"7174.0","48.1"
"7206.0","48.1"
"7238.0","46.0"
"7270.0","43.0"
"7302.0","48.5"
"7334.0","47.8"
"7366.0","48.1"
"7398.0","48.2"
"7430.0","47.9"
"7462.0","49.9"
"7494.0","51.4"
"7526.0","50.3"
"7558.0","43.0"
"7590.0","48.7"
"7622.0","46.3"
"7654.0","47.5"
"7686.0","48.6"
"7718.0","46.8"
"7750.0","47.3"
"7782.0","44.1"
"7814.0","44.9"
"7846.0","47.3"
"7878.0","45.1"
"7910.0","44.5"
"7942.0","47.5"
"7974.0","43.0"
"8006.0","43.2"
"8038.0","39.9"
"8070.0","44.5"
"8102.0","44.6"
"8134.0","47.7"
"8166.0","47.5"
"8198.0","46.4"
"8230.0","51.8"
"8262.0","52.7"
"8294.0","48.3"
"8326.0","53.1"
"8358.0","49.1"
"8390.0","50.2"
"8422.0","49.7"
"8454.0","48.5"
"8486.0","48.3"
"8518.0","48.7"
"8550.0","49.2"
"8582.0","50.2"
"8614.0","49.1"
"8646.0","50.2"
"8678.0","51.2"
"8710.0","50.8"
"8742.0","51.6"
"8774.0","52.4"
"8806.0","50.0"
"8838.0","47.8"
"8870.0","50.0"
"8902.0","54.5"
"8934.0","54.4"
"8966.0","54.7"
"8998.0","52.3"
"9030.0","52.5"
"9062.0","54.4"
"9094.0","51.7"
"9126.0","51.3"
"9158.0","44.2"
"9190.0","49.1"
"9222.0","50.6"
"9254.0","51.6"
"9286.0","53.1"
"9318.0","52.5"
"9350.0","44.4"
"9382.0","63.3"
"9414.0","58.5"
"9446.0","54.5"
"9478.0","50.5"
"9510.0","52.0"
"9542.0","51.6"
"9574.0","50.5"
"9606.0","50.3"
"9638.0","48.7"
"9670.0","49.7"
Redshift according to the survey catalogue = 0.555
